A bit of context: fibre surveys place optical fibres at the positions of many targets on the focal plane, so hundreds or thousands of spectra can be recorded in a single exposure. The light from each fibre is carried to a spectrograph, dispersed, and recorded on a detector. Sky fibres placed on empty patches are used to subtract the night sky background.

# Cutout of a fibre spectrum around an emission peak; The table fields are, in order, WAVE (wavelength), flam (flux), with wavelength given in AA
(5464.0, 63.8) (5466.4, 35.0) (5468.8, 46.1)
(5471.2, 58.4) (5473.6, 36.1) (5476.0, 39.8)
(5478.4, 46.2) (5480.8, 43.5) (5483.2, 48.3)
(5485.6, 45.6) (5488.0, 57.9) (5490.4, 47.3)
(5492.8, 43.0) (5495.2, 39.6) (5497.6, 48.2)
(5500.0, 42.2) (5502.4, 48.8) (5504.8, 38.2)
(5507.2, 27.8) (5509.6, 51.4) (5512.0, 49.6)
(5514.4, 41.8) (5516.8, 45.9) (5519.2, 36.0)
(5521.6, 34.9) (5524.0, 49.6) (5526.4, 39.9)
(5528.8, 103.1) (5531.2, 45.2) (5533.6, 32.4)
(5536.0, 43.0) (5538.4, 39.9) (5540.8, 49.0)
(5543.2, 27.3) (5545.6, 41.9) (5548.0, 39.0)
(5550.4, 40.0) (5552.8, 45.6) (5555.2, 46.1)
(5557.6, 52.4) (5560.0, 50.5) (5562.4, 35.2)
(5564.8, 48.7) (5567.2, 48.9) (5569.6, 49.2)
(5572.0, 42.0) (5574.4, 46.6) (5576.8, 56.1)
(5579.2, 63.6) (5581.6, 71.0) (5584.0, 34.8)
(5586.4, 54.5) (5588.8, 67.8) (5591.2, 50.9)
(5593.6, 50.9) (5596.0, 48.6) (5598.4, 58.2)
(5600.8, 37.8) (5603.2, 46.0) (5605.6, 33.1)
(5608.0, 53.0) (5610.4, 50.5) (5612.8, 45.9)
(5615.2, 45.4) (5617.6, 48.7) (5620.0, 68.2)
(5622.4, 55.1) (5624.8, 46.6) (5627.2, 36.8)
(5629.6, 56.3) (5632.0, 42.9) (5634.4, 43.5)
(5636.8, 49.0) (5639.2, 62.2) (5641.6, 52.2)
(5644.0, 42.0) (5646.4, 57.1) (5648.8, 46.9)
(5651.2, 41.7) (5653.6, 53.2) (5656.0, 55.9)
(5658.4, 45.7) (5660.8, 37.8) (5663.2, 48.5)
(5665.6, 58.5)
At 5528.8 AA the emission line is H-gamma 4340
